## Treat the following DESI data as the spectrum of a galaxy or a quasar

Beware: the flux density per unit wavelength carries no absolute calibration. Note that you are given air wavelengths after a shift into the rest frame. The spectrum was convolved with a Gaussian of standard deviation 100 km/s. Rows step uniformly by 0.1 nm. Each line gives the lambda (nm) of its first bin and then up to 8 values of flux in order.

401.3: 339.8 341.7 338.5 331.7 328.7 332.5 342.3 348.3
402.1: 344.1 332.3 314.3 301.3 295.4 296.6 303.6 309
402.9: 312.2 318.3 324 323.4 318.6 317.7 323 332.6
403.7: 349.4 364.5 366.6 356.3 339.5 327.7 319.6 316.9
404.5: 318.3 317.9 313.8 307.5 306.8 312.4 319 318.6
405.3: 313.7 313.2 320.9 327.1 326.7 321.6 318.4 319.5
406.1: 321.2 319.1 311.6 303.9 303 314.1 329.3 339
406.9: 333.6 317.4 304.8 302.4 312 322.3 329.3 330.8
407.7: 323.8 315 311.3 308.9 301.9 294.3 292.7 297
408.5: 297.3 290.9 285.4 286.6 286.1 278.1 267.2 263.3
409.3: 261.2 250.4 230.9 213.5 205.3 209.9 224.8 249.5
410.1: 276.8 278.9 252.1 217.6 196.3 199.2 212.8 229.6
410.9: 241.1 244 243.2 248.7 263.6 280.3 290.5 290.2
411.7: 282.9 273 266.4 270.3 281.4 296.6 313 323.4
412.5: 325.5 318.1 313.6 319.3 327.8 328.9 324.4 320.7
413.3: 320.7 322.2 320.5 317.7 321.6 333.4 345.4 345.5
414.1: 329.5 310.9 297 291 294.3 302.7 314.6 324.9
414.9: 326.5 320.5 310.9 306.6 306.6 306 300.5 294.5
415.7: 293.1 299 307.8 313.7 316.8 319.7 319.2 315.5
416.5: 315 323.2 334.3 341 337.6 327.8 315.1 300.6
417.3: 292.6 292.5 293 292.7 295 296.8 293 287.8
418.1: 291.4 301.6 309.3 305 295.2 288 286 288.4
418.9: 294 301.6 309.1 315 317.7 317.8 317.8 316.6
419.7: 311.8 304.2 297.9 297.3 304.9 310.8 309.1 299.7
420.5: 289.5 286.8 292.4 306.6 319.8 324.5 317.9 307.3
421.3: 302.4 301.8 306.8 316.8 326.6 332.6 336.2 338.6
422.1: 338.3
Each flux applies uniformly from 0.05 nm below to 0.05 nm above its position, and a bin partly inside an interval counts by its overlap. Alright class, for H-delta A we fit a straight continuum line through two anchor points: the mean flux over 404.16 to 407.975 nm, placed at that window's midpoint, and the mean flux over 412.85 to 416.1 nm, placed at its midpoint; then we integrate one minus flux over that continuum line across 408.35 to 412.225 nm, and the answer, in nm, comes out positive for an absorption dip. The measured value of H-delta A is 0.73 nm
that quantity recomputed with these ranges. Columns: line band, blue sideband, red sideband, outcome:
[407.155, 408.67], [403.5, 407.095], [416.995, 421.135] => 0.05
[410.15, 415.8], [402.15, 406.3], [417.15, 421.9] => 0.32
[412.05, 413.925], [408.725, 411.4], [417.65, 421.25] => -0.40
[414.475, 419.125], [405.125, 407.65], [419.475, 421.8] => 0.07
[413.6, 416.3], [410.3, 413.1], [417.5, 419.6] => -0.25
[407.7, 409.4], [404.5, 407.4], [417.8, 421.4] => 0.13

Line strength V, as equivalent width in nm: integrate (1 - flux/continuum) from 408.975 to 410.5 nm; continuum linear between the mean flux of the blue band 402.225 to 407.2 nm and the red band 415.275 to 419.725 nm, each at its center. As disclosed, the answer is 0.348 nm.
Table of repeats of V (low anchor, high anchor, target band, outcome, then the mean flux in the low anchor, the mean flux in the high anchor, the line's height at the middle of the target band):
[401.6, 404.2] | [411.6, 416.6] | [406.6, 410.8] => 0.55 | 328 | 311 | 319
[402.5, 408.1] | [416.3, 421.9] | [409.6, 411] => 0.38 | 320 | 307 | 316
